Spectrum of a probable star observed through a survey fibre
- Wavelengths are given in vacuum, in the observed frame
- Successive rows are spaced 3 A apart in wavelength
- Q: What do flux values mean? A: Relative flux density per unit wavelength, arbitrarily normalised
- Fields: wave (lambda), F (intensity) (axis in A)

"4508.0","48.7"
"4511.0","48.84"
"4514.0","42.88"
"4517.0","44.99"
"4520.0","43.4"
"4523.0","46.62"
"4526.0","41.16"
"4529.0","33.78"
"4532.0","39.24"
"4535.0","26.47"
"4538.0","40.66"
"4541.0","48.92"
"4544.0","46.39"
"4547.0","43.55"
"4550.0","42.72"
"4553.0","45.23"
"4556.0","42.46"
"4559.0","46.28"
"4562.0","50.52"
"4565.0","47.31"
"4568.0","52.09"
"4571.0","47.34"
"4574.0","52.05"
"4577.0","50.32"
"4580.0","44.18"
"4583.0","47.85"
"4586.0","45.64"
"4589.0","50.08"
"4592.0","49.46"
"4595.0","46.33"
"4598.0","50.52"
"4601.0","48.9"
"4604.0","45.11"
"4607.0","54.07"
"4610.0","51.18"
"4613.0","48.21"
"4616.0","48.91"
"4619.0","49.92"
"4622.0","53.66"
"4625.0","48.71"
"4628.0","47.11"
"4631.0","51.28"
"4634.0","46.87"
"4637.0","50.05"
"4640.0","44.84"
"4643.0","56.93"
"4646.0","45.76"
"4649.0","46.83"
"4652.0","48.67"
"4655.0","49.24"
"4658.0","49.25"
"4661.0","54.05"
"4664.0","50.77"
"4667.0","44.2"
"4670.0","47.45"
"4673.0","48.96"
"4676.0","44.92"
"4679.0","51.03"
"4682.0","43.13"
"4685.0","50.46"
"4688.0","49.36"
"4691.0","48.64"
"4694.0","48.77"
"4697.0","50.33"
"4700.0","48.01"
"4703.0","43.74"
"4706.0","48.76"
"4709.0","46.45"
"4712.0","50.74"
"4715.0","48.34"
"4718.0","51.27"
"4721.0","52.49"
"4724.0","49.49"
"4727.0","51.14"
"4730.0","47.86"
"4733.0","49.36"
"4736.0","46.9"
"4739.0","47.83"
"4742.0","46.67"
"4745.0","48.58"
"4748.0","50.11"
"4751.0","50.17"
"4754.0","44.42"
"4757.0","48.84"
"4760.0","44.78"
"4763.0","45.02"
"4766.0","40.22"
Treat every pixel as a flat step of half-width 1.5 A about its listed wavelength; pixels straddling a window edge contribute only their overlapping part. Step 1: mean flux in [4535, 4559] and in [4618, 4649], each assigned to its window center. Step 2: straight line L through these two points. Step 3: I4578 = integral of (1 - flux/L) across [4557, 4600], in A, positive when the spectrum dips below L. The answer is -2.8 A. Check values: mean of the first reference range 43.3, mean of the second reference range 49.4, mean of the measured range 48.5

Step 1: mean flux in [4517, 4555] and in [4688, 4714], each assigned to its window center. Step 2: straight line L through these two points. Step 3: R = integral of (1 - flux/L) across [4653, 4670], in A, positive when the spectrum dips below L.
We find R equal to -1.0 A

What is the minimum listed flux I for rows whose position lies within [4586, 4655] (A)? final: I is 44.84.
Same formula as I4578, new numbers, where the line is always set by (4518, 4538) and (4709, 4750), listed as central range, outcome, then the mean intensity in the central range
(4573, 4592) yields -3.1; 48.3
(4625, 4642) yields -1.6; 48.4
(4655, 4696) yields -1.9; 48.6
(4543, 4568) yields -3.6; 45.9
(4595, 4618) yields -3.5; 49.4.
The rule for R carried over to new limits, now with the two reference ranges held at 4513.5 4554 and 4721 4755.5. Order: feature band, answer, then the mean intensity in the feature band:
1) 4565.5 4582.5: -2.32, 49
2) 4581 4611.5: -3.45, 48.8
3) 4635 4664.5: -2.52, 49.6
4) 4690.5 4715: -0.39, 48.2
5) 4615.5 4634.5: -2.05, 49.7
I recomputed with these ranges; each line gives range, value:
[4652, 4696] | 43.13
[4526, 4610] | 26.47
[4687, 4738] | 43.74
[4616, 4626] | 48.71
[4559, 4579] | 46.28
